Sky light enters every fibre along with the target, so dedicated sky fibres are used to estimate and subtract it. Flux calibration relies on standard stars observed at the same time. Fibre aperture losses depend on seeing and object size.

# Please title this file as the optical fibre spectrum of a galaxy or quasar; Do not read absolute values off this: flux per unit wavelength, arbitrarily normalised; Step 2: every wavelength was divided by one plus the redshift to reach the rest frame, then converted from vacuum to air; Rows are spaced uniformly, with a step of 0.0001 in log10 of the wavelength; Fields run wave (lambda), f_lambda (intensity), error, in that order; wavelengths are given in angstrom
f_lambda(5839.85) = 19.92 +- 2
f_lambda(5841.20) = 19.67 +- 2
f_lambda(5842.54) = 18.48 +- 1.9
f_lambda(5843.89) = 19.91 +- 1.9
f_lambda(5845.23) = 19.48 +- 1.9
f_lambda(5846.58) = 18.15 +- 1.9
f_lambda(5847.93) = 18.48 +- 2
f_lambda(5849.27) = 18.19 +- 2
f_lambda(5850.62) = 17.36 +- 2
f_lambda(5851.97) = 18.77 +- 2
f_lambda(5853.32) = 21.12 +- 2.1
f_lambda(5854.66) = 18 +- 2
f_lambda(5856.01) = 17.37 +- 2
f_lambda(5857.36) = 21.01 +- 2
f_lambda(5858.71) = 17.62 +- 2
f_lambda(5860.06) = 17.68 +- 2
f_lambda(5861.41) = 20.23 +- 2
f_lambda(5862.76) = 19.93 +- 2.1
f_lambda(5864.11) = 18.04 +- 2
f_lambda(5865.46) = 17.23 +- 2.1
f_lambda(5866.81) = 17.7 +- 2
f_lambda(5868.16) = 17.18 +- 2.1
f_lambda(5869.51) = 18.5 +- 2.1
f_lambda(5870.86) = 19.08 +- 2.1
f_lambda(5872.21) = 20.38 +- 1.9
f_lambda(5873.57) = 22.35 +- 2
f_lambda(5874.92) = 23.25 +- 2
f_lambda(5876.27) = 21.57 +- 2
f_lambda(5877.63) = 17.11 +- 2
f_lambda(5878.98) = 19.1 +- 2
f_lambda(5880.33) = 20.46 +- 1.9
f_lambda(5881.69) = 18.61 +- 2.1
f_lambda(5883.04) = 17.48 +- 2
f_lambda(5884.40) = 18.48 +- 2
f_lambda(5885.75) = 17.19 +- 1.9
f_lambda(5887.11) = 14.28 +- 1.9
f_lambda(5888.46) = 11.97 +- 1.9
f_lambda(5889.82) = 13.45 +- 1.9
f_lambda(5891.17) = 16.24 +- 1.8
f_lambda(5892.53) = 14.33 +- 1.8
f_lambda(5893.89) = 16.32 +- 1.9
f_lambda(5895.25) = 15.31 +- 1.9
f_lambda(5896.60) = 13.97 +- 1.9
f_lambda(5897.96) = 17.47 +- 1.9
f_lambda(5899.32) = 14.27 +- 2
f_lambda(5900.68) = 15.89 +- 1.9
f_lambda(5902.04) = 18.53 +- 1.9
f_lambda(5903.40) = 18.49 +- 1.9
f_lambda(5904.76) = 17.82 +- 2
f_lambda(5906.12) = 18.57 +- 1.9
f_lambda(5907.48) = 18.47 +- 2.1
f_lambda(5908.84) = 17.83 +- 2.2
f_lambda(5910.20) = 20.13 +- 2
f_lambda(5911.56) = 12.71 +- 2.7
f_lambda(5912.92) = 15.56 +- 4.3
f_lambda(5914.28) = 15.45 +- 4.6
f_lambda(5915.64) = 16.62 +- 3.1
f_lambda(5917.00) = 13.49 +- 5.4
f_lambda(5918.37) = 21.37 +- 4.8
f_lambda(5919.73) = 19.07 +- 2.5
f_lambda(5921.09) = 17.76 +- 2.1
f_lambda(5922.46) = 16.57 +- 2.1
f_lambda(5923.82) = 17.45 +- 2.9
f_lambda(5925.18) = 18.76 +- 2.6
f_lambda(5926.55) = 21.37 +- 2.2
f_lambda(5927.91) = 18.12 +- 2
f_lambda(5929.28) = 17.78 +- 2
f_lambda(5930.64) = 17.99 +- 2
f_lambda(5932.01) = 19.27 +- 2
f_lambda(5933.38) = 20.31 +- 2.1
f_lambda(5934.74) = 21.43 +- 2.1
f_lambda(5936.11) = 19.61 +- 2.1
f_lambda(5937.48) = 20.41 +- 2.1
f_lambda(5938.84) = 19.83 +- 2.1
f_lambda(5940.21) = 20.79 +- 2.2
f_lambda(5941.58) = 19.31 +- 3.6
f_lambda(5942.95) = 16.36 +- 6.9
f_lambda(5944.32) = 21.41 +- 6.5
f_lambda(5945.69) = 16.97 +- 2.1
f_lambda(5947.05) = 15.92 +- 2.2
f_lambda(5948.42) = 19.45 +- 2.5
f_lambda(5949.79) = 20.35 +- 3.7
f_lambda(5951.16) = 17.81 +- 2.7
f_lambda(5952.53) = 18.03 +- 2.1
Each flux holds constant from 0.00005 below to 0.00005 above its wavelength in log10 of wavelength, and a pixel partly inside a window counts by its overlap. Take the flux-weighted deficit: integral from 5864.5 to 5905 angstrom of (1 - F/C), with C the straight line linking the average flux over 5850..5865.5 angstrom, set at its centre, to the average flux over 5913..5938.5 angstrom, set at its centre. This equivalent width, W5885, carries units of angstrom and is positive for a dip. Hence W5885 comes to 2.5 angstrom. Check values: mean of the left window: 18.8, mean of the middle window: 17.5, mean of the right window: 18.4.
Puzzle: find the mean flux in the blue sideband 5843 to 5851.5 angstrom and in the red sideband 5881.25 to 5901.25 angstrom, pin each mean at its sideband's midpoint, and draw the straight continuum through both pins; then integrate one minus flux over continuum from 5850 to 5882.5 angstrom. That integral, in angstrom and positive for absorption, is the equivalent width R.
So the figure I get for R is -3.52 angstrom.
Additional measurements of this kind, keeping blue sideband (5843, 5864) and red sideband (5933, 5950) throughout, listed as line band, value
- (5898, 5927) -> 2.70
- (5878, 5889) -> 1.02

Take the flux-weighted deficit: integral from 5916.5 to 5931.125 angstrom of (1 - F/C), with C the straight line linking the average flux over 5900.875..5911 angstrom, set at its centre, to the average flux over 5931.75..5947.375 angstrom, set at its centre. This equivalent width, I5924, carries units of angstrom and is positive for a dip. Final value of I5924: 0.5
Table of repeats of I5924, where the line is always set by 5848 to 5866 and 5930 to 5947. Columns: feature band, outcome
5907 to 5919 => 1.5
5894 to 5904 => 1.4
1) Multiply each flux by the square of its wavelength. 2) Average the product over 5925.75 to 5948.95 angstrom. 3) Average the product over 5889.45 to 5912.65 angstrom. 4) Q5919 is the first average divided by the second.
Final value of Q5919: 1.18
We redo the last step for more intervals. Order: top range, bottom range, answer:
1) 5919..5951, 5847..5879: 1.02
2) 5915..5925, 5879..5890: 1.06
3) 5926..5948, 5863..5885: 1.02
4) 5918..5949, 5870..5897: 1.10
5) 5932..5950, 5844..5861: 1.07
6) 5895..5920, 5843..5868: 0.92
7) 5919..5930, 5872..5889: 1.00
